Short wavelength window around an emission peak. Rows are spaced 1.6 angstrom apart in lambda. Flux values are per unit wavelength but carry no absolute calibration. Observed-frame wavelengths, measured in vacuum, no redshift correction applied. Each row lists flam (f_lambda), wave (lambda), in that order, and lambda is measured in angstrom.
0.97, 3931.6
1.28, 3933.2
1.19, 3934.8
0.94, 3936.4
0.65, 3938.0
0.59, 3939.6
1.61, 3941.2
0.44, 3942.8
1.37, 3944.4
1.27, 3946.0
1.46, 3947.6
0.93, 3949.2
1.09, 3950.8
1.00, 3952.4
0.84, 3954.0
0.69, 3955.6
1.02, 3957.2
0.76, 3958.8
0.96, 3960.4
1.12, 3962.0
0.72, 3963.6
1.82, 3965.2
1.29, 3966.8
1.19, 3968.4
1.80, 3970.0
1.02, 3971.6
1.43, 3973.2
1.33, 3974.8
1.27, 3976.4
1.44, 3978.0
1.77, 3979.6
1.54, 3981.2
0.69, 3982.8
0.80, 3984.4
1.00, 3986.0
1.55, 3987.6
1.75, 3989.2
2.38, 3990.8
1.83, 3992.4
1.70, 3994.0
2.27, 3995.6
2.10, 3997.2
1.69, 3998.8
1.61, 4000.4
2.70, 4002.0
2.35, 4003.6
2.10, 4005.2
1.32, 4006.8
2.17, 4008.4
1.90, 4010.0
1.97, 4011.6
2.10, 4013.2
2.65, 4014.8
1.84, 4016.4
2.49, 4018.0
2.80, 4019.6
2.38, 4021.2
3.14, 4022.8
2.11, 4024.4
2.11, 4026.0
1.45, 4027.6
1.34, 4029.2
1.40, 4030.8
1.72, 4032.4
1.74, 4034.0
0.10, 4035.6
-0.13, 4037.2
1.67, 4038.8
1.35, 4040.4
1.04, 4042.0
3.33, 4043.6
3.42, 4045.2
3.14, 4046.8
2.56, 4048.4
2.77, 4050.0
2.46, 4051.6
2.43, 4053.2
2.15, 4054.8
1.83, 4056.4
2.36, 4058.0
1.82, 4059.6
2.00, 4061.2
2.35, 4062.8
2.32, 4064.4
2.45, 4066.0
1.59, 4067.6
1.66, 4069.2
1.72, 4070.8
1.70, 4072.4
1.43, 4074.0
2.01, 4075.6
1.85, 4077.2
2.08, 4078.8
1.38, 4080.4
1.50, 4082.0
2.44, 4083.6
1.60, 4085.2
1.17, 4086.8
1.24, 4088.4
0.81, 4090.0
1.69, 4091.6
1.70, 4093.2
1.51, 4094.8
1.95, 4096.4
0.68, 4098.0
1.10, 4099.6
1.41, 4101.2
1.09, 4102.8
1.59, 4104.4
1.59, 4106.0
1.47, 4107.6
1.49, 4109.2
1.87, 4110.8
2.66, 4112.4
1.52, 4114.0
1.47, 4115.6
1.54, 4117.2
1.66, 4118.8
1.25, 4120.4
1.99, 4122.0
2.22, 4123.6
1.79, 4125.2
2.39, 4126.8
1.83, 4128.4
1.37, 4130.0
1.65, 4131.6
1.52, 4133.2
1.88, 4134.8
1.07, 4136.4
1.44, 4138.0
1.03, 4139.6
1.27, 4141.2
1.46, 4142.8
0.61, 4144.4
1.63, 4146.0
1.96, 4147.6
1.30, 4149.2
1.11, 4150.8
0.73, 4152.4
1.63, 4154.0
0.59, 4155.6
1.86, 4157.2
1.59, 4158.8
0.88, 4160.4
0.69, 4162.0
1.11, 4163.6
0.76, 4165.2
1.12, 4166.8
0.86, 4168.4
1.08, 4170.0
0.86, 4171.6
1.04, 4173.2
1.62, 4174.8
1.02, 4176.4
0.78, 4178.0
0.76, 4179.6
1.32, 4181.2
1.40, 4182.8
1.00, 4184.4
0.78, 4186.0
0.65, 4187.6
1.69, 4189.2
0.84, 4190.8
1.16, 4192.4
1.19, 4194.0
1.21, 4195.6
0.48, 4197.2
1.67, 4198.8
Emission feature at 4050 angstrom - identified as Lyman alpha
